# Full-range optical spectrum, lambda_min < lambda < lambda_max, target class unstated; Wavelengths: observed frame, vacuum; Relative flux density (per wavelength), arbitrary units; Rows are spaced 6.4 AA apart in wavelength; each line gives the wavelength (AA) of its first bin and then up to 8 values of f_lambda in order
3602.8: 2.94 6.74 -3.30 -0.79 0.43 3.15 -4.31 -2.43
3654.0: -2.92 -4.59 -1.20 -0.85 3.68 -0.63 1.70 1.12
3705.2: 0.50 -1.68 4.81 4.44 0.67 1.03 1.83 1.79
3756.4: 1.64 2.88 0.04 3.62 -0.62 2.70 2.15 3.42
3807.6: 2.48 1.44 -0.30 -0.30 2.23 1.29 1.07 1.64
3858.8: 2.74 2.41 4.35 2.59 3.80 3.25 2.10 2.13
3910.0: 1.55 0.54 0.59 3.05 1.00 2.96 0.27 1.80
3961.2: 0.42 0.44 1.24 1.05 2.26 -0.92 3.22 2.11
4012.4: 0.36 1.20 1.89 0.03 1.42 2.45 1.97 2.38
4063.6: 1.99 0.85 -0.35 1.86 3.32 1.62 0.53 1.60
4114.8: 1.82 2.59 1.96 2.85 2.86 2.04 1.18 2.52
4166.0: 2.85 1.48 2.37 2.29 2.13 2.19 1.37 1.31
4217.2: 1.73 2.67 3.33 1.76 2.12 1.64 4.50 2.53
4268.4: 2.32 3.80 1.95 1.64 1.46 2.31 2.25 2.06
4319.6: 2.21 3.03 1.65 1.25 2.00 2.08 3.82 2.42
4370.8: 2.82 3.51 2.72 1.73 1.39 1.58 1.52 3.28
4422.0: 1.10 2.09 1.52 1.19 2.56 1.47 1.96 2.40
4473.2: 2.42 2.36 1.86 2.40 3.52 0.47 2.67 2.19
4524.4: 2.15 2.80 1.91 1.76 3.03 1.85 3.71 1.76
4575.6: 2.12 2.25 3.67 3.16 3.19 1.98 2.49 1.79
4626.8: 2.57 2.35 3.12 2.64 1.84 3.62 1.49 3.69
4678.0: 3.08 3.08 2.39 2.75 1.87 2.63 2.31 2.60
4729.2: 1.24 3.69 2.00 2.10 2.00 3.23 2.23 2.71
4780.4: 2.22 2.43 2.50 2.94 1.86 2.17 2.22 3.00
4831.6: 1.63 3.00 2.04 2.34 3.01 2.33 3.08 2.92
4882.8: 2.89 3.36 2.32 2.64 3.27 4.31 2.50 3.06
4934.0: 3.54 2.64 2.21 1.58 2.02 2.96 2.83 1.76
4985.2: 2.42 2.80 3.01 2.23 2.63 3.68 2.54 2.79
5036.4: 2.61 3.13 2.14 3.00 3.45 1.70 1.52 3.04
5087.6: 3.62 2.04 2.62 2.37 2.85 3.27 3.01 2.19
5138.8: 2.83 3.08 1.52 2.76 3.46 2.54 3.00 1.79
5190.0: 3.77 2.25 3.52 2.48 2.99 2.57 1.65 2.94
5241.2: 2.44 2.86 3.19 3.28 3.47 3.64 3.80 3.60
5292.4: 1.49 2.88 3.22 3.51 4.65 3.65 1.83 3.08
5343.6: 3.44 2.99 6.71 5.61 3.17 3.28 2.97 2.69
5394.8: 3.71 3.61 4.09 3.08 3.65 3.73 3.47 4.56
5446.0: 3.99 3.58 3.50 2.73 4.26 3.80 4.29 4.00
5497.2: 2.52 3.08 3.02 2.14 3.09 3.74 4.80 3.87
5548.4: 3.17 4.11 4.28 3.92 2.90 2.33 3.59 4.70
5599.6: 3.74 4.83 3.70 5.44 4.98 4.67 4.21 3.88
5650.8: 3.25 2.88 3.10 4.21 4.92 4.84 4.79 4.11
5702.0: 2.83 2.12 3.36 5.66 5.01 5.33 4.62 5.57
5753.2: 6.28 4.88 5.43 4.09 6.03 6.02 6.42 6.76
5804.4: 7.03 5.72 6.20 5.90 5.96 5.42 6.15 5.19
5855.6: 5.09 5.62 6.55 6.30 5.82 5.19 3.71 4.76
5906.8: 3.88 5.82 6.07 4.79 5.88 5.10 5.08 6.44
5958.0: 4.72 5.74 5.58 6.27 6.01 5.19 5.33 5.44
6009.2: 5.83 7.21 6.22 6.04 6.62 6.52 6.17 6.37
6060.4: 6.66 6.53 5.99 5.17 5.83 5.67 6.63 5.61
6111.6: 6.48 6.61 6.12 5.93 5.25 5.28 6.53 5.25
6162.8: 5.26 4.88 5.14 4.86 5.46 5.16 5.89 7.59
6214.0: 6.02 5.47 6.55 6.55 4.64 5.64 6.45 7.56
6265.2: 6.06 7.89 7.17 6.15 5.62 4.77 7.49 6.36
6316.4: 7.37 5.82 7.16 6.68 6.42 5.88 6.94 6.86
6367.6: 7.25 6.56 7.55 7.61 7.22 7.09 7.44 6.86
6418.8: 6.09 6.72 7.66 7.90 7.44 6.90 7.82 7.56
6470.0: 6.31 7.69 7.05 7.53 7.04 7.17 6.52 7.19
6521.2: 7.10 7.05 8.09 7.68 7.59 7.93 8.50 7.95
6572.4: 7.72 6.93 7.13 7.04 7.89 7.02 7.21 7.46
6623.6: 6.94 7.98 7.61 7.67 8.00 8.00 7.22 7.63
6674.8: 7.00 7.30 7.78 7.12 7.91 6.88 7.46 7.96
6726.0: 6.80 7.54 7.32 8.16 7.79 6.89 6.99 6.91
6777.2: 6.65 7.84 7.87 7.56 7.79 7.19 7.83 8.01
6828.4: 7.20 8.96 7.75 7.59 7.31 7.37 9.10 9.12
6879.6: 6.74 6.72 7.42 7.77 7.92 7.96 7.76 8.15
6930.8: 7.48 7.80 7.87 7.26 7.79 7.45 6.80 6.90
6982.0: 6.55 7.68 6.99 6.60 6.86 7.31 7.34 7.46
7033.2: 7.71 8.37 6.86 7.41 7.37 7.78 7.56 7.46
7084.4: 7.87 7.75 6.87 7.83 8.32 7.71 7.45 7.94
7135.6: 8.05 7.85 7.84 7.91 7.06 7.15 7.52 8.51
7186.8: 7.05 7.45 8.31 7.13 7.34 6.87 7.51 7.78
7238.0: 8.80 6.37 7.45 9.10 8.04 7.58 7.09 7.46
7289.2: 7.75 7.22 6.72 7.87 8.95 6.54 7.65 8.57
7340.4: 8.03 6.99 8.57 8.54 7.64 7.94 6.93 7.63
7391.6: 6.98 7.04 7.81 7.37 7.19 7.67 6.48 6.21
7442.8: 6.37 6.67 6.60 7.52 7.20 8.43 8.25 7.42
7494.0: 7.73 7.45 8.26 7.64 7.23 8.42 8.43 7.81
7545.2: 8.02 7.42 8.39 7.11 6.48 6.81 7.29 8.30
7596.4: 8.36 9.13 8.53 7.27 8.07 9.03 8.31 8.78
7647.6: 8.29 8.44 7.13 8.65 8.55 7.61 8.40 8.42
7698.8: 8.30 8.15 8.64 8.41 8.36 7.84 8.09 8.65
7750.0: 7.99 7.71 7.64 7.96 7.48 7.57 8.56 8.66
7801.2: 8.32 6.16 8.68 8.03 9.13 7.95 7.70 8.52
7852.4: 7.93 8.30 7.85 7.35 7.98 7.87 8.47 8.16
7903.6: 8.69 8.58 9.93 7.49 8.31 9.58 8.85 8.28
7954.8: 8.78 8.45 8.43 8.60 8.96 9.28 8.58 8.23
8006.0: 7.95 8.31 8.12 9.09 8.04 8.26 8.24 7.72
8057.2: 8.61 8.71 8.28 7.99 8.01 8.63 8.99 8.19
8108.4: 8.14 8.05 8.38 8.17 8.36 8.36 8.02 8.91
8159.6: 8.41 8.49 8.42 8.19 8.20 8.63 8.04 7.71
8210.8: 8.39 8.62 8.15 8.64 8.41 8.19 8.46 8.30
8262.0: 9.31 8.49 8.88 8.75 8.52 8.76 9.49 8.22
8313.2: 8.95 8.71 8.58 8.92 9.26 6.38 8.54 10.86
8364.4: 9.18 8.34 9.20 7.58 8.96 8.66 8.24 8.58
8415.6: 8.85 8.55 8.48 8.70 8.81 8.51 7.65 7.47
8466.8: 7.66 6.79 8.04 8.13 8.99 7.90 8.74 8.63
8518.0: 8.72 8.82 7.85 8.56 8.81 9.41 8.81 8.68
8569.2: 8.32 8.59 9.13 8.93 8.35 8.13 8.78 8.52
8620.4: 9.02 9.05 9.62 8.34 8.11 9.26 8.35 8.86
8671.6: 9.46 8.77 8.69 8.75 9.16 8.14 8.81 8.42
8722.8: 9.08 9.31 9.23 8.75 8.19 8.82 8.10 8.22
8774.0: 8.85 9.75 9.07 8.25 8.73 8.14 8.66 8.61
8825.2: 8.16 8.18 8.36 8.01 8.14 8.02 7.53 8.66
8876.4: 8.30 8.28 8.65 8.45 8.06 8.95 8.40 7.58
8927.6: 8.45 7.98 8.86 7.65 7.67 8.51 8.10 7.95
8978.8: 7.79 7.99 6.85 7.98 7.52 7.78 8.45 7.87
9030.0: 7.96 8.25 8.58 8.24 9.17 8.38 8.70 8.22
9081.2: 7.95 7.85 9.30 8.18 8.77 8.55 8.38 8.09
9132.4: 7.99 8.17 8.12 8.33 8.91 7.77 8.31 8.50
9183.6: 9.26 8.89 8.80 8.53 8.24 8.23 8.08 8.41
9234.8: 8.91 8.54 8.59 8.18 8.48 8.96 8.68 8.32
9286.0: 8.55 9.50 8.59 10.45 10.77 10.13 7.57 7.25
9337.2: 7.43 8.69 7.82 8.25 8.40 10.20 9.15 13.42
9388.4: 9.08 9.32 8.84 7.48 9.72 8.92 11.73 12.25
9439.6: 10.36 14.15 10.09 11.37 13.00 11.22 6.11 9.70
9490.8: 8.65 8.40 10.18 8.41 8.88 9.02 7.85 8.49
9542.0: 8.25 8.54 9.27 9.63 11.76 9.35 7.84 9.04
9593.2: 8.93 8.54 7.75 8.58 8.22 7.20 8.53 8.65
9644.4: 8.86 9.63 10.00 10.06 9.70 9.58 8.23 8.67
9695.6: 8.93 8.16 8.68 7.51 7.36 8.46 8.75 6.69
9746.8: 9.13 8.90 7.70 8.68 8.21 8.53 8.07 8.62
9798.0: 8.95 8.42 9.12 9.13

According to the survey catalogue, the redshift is 0.44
